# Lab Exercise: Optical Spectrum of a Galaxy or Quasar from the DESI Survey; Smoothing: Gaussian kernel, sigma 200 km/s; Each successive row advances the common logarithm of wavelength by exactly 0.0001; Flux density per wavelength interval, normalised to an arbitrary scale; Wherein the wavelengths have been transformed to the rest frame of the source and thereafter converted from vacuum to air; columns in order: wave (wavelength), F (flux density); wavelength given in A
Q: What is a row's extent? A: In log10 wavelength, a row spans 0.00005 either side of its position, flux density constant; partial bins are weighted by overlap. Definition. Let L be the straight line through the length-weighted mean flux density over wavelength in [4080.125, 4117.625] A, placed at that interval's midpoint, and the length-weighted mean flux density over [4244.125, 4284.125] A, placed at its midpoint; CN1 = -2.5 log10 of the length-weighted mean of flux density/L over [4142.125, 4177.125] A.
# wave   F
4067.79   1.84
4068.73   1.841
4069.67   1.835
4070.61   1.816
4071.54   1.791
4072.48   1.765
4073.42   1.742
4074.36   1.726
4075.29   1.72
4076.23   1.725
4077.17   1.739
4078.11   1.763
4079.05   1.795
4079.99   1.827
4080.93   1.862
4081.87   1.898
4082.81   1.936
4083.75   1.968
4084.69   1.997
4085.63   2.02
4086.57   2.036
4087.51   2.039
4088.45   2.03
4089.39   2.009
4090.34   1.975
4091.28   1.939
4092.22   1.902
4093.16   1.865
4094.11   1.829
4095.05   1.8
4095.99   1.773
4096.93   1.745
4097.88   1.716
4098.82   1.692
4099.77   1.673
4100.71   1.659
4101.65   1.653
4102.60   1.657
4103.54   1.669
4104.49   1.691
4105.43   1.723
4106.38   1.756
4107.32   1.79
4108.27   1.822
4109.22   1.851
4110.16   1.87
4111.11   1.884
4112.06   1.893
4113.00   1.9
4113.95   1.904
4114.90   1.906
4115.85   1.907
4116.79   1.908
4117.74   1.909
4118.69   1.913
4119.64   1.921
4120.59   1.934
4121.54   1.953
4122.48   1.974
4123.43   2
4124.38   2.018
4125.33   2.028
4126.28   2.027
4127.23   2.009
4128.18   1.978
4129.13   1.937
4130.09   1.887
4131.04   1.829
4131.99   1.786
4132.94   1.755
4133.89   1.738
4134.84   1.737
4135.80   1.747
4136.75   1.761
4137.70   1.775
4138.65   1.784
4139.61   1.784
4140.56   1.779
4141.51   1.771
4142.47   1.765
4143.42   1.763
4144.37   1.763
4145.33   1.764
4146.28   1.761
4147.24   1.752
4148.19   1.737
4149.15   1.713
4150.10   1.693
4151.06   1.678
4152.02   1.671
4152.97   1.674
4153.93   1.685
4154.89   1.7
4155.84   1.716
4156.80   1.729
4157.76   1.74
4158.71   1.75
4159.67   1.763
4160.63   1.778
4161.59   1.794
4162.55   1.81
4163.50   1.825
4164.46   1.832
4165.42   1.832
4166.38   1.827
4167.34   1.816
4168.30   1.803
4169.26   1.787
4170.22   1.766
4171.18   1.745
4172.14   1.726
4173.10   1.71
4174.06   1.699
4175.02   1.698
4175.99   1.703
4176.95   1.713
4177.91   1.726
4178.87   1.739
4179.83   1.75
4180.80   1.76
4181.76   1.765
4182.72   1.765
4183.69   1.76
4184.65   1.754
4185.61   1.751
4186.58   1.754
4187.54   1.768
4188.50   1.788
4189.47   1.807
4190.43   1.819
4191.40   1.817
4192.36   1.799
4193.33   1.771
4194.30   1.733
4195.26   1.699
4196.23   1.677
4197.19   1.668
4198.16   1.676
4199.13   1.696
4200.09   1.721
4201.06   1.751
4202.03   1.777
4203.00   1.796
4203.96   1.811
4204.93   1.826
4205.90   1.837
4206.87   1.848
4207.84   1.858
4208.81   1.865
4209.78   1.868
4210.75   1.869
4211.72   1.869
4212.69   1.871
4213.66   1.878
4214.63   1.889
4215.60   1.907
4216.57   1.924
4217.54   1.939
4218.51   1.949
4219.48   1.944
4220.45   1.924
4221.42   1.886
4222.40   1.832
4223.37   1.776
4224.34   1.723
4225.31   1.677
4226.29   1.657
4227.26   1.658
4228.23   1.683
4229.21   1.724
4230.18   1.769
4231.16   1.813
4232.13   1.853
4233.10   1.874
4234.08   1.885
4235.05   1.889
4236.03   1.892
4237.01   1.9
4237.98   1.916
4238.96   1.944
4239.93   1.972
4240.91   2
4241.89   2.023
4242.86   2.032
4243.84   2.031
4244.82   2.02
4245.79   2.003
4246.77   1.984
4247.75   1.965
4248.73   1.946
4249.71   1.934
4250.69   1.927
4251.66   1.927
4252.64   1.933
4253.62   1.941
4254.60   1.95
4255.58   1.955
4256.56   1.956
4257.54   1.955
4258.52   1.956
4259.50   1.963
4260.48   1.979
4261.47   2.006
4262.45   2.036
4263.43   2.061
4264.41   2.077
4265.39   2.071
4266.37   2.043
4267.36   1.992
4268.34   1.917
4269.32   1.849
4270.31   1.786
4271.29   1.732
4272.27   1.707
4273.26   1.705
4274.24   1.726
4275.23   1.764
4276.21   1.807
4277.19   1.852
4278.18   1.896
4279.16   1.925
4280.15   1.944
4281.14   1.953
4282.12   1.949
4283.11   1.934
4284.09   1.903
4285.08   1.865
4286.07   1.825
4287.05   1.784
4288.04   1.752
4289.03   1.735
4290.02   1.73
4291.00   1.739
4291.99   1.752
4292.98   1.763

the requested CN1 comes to 0.078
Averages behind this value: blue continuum 1.85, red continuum 1.93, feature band 1.75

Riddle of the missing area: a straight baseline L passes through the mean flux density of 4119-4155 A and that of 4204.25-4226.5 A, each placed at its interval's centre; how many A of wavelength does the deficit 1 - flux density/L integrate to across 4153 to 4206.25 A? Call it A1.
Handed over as 2.3 A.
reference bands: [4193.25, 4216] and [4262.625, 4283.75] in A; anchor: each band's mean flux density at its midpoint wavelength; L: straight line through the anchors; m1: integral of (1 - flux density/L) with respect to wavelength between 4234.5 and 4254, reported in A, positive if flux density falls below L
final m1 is -1.1 A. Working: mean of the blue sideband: 1.8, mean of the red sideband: 1.89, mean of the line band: 1.96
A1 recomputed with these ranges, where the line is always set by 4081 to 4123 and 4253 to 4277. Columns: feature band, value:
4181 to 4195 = 0.9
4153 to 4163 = 0.7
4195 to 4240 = 1.8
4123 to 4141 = 0.1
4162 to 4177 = 0.9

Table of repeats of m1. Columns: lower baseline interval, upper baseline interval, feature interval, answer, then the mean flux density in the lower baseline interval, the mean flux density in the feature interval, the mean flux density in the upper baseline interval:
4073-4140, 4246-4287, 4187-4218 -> 1.36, 1.85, 1.81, 1.92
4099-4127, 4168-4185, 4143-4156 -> 0.51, 1.85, 1.72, 1.74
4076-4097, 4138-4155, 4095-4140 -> -0.57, 1.89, 1.83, 1.74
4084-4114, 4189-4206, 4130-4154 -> 0.69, 1.84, 1.75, 1.76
